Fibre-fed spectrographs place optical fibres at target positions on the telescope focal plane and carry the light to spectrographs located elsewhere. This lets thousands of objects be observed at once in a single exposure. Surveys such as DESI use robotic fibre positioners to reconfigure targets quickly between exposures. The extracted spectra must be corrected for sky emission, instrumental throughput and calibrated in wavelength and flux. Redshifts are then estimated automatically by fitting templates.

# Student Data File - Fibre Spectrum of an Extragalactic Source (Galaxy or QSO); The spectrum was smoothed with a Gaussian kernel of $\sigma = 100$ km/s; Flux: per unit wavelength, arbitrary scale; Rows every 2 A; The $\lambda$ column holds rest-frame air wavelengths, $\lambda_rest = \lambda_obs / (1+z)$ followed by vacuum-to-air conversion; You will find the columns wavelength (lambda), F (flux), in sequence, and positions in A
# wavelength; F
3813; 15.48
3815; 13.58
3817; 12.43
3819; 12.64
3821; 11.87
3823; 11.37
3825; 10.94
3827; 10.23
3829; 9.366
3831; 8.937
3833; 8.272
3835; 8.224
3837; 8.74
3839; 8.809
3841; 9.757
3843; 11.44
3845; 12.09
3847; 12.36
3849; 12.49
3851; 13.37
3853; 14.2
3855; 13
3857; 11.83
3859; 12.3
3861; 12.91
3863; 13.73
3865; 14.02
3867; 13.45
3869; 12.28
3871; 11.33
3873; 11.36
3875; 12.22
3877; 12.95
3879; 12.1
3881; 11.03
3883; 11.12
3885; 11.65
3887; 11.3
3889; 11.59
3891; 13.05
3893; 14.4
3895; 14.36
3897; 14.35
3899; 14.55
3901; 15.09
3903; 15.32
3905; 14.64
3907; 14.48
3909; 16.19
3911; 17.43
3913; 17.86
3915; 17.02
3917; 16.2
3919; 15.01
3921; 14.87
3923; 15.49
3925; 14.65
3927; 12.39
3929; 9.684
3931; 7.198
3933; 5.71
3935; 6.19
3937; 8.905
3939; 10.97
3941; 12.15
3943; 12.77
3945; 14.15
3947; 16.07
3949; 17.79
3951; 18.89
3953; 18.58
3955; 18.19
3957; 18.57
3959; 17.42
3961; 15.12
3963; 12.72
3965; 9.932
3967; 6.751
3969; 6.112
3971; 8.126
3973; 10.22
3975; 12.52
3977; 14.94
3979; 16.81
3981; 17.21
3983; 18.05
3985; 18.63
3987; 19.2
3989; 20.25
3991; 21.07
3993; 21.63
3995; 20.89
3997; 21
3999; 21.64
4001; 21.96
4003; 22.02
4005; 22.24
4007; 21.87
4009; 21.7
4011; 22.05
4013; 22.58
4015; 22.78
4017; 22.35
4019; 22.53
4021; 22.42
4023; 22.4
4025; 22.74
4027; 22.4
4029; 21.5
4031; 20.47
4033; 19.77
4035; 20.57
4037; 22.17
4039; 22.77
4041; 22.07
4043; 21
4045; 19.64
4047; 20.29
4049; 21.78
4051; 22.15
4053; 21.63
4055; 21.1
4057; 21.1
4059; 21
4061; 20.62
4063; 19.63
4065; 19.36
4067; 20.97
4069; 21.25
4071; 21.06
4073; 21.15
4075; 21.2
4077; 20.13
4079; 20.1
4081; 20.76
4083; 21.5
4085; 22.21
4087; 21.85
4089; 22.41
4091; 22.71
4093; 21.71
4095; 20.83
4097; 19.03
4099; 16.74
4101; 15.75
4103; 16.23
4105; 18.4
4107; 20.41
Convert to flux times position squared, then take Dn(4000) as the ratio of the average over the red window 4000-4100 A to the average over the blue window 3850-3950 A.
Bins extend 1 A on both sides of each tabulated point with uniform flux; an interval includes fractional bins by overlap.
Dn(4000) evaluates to 1.75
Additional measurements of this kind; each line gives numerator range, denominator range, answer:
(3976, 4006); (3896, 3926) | 1.33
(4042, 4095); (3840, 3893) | 1.90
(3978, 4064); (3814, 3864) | 2.03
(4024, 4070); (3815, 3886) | 2.01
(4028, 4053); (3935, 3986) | 1.59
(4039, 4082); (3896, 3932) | 1.54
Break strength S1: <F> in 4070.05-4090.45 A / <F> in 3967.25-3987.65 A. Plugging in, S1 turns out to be 1.54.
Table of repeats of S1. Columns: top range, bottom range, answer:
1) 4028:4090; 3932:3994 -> 1.47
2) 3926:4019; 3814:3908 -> 1.33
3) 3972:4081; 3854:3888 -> 1.68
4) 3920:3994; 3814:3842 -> 1.36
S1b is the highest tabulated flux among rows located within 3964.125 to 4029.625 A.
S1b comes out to 22.78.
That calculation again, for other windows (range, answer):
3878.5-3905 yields 15.32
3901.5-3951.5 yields 18.89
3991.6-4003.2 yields 22.02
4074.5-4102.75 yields 22.71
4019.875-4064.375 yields 22.77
